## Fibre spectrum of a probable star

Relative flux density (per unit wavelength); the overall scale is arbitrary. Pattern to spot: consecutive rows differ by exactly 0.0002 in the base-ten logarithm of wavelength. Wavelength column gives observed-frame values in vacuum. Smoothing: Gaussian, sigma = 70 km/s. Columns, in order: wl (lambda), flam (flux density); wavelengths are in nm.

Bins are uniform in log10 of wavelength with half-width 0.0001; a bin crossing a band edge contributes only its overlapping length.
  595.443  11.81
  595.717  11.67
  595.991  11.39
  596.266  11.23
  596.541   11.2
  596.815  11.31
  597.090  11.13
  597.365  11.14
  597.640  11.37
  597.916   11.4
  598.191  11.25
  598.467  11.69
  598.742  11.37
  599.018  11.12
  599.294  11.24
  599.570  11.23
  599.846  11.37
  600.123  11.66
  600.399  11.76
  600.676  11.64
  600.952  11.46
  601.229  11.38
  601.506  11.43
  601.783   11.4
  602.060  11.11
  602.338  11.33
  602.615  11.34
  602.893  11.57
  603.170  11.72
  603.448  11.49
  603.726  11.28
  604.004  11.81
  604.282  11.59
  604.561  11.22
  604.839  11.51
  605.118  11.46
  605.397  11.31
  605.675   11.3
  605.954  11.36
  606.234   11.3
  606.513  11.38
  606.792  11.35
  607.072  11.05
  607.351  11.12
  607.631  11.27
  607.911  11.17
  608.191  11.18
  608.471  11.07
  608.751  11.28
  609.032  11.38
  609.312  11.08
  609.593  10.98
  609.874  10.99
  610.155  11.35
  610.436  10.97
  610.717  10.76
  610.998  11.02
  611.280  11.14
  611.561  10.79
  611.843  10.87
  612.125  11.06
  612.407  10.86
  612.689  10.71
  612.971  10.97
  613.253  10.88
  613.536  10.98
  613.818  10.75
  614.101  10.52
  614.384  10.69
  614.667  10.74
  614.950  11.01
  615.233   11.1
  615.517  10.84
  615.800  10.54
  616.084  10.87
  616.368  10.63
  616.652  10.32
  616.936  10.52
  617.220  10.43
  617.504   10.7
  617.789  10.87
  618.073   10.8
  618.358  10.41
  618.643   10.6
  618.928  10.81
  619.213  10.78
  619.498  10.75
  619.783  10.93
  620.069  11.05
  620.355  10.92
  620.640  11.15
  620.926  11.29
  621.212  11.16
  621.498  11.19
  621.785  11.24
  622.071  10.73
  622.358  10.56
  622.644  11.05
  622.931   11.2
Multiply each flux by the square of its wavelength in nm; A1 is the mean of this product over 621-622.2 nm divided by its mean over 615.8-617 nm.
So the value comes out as 1.07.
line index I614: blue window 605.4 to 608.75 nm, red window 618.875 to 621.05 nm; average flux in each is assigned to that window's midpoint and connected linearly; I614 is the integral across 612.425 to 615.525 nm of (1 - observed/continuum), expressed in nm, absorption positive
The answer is 0.07 nm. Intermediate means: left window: 11.2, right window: 11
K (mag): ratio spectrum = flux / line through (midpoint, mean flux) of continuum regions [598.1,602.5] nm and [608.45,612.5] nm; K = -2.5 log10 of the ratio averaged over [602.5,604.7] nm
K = -0.02 mag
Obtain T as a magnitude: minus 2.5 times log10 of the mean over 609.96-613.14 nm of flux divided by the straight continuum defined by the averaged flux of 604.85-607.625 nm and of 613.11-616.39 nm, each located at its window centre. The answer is 0.00 mag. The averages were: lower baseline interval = 11.3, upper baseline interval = 10.8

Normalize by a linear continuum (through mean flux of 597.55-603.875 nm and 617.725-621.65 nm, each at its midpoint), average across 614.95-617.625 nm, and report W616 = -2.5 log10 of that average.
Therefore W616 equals 0.03 mag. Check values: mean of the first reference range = 11.4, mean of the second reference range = 10.9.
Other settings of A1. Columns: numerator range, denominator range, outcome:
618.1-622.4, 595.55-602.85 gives 1.03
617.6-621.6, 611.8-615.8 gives 1.02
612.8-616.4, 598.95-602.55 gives 0.99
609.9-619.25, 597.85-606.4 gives 0.98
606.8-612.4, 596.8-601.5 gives 1.01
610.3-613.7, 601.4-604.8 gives 0.98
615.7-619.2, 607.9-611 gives 0.98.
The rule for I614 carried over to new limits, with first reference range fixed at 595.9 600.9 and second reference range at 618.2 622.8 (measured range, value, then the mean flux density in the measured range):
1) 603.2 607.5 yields -0.06 nm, 11.4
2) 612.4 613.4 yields 0.02 nm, 10.9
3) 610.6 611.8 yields 0.02 nm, 10.9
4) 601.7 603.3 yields -0.02 nm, 11.4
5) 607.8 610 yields 0.00 nm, 11.1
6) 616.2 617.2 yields 0.05 nm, 10.5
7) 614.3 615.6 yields 0.02 nm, 10.9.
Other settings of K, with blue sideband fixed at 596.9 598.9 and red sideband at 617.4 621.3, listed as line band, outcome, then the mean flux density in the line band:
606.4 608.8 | -0.01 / 11.2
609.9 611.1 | 0.00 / 11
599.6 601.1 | -0.03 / 11.6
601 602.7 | -0.01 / 11.3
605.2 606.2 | -0.02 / 11.3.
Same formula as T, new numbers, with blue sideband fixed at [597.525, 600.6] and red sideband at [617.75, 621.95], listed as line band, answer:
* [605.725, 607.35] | -0.004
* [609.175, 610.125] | 0.011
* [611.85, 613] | 0.021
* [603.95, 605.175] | -0.021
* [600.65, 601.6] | -0.010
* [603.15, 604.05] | -0.022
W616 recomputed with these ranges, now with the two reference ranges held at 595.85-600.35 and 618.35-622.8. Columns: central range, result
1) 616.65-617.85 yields 0.04 mag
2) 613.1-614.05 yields 0.02 mag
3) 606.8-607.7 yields 0.00 mag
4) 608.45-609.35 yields -0.01 mag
